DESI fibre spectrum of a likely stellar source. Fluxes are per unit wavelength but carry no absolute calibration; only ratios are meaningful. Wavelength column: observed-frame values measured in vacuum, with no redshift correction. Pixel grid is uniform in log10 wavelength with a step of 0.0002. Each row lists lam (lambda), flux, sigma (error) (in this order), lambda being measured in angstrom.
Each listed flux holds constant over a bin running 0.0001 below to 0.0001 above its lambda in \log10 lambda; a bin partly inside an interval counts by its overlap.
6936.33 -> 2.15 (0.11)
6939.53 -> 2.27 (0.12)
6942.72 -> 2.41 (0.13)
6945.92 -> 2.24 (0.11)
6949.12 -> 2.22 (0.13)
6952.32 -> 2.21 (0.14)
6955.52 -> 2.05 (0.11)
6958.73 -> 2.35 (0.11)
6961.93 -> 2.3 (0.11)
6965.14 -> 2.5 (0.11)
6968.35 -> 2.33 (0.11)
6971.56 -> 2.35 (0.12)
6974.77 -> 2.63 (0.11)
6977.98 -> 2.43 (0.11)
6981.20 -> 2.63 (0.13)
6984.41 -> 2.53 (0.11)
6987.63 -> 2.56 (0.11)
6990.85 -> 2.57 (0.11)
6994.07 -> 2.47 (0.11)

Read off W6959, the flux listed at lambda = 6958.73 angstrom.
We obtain 2.35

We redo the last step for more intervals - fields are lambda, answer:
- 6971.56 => 2.35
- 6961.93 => 2.3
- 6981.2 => 2.63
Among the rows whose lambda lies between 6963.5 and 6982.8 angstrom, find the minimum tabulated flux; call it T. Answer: 2.33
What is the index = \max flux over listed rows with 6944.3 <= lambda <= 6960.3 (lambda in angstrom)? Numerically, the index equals 2.35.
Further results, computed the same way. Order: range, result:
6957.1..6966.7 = 2.5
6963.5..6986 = 2.63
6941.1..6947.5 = 2.41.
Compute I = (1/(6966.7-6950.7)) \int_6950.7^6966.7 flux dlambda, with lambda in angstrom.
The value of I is 2.28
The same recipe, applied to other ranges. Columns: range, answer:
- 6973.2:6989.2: 2.56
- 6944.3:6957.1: 2.18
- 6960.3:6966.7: 2.4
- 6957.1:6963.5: 2.32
